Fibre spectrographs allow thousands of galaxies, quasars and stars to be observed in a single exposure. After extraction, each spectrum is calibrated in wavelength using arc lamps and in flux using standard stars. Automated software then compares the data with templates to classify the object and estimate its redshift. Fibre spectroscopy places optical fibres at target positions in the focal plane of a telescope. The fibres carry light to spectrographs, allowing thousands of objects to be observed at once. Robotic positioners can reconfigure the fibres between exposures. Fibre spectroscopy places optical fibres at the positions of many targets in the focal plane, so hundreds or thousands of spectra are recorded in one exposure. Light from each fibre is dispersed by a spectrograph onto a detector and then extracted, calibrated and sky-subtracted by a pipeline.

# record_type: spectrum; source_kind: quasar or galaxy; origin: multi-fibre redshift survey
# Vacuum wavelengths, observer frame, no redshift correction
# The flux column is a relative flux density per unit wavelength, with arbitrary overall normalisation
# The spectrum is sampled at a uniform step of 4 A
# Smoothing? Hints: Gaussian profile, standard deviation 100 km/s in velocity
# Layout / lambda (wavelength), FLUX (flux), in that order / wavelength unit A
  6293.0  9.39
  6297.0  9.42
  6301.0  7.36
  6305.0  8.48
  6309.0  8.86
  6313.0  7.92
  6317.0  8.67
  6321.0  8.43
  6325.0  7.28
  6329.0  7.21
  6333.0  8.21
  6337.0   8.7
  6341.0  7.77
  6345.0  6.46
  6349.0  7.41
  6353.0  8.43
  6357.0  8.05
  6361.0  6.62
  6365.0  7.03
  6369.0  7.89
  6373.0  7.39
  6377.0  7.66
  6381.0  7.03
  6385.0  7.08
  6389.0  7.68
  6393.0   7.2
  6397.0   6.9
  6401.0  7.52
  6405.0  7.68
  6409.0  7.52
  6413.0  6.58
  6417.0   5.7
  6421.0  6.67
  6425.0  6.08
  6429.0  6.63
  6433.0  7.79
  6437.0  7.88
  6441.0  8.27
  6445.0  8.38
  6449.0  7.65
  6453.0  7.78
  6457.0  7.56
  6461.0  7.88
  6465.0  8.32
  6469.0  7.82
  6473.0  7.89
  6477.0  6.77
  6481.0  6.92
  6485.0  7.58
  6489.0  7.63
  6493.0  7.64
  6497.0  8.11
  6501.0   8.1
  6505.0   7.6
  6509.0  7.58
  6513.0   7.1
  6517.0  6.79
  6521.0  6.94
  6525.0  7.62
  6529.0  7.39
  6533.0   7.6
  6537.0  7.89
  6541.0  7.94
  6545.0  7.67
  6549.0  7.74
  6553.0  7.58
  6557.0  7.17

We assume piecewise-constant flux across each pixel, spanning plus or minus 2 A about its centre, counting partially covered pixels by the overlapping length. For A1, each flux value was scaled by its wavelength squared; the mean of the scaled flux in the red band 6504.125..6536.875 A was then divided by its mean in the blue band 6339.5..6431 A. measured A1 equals 1.1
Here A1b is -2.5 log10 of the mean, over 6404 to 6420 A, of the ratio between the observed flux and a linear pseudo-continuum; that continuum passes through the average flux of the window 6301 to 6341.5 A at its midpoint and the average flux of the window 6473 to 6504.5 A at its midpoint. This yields 0.15 mag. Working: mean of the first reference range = 8.13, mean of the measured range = 6.81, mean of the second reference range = 7.56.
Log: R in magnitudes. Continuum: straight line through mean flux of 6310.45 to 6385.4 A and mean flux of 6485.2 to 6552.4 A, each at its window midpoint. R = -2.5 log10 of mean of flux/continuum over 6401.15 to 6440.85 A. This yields 0.09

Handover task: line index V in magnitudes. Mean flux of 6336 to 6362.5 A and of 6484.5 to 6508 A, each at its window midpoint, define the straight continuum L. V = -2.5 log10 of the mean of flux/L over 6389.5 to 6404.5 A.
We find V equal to 0.053 mag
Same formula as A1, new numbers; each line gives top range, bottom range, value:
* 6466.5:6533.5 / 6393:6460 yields 1.05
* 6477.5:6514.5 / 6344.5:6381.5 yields 1.06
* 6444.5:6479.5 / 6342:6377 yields 1.08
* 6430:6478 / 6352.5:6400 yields 1.09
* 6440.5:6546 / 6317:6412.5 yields 1.05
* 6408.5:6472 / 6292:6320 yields 0.90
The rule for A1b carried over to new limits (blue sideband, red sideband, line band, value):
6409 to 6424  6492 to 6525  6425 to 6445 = -0.14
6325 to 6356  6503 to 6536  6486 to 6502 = -0.06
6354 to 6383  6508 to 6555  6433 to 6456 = -0.07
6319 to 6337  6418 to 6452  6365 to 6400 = 0.04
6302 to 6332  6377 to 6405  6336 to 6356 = 0.01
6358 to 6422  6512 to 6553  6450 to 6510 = -0.05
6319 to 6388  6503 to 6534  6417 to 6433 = 0.14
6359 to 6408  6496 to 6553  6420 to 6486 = -0.01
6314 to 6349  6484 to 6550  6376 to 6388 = 0.07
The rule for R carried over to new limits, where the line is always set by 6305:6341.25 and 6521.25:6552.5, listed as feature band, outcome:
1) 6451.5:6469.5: -0.007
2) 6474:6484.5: 0.107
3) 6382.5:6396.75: 0.105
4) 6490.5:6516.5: 0.013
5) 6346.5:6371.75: 0.073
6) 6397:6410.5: 0.068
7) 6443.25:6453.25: -0.013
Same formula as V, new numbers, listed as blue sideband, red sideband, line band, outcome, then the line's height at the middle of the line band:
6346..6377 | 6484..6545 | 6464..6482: 0.00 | 7.56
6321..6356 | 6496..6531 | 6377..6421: 0.08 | 7.64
